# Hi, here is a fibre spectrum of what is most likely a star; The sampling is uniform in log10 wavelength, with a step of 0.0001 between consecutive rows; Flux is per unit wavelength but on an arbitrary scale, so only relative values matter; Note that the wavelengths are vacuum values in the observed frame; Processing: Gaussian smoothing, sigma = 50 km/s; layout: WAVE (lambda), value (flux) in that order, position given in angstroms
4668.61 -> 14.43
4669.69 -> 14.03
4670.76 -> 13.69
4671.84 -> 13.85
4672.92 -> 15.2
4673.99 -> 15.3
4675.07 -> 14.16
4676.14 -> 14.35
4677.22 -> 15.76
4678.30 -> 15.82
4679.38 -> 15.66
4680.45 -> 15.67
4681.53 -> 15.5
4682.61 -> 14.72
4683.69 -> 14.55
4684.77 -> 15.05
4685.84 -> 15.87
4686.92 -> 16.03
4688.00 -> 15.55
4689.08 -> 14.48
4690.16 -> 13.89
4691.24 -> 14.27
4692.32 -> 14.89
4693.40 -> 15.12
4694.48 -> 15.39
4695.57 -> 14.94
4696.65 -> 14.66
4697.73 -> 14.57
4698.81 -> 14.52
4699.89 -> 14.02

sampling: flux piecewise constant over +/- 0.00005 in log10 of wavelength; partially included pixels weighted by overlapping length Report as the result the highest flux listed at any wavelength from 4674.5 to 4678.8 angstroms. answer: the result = 15.82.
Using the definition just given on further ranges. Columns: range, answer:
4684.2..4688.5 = 16.03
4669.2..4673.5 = 15.2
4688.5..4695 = 15.39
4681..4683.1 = 15.5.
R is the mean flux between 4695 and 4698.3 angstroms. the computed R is 14.7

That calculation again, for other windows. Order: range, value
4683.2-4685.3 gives 14.8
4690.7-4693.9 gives 14.8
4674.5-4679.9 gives 15.1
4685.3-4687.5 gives 16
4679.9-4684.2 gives 15.1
